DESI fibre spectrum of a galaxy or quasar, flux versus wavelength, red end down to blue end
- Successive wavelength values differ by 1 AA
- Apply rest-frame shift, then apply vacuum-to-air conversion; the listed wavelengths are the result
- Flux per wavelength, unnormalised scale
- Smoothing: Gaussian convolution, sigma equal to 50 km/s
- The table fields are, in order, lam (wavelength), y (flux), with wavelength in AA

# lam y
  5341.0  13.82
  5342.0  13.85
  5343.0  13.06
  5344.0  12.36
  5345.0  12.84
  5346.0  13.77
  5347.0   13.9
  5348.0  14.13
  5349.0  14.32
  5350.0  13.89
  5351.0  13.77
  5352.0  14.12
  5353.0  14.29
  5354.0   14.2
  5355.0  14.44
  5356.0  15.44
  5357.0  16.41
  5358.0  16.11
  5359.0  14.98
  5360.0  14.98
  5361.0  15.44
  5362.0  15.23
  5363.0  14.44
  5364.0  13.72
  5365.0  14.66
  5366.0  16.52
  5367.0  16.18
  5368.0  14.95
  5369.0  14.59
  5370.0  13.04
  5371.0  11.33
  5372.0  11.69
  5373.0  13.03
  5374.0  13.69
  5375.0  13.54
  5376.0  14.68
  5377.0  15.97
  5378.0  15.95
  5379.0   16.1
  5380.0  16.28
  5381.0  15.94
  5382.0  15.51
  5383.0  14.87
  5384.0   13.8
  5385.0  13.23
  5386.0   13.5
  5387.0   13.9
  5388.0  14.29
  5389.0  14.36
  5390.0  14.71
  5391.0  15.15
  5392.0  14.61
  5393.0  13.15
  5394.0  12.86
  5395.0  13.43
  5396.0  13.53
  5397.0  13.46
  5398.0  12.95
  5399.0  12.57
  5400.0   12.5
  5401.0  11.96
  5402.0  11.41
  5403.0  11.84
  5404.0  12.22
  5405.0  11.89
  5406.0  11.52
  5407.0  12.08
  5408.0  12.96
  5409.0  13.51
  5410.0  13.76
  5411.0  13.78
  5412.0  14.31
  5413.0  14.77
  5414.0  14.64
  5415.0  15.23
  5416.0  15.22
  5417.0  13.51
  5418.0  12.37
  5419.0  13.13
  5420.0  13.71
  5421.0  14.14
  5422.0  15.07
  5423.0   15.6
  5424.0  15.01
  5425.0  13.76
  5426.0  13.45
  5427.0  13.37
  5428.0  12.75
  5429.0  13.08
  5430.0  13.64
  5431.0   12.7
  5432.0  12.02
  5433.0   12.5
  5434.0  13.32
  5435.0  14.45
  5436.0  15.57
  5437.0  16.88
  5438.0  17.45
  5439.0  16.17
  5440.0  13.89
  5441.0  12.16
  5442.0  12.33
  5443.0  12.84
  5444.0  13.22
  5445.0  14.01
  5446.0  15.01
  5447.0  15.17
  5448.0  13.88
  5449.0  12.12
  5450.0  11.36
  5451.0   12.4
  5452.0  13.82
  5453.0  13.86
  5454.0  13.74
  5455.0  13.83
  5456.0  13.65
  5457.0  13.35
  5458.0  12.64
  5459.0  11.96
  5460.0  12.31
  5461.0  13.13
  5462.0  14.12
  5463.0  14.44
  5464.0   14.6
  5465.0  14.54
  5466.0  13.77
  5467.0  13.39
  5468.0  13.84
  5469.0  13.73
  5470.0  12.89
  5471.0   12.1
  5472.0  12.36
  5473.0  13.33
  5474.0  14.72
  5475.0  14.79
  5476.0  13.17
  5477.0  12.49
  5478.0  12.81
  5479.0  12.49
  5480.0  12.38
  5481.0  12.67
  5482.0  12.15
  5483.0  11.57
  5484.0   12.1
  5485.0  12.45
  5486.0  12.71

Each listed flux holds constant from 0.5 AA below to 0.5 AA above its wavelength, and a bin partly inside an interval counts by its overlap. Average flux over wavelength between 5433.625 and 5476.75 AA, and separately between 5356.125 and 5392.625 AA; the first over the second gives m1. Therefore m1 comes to 0.94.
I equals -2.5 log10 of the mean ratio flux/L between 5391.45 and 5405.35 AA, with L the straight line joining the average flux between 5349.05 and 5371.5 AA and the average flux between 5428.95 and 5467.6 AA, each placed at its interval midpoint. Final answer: 0.12 mag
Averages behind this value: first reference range 14.7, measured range 12.8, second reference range 13.7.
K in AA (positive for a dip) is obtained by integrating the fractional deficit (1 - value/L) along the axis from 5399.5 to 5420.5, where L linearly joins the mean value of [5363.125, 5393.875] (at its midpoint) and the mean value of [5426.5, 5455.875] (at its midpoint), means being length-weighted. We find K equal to 1.3 AA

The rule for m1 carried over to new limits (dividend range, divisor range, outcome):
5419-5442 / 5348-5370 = 0.95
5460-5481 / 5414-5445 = 0.96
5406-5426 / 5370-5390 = 0.98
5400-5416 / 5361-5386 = 0.90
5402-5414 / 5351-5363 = 0.87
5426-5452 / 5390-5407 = 1.07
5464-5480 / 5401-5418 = 1.01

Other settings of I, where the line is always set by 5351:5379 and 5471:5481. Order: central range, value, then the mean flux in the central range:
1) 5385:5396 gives 0.024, 13.9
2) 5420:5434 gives 0.011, 13.6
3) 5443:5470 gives -0.013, 13.5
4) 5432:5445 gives -0.042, 14.1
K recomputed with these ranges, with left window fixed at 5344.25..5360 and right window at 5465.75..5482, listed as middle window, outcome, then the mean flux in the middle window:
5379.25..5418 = 0.76 AA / 13.7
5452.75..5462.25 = 0.07 AA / 13.2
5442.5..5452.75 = 0.02 AA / 13.4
